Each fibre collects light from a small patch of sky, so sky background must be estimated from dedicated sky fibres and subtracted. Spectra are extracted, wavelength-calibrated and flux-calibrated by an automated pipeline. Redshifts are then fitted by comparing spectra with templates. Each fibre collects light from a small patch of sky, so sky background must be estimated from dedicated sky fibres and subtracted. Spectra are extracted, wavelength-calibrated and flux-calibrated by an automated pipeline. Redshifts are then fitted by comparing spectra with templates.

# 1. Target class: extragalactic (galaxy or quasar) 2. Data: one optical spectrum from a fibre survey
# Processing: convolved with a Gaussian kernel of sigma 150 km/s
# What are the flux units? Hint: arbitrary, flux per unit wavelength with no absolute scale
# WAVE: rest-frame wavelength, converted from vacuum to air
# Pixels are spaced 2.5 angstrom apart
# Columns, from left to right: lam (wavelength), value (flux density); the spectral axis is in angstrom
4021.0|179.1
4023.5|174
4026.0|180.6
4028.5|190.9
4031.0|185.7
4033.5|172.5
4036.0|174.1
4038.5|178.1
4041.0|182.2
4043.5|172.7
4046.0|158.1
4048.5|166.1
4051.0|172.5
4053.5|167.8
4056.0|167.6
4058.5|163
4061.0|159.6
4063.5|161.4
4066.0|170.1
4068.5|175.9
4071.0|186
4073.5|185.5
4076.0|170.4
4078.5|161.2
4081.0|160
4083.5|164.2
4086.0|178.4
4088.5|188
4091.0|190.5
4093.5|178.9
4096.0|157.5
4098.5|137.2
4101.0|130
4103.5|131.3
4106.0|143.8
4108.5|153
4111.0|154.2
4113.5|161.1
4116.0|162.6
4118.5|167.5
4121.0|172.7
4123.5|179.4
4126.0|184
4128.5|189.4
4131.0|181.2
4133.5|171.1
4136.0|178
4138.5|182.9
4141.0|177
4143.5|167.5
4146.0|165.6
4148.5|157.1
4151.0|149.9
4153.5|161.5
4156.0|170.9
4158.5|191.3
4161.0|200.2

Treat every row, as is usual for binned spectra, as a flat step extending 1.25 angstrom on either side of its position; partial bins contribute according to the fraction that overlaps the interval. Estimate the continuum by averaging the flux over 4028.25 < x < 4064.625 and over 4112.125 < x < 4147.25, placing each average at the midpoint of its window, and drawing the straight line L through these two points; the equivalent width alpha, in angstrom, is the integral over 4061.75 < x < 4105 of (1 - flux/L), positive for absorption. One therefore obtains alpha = 1.6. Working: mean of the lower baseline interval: 171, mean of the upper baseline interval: 174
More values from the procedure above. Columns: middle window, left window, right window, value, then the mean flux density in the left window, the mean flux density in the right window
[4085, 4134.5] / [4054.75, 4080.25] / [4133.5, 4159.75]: 1.3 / 170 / 170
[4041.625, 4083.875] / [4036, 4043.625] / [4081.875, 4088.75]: 1.8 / 178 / 174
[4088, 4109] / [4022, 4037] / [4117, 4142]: 2.7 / 180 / 178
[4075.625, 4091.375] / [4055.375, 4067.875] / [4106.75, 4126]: -0.7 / 165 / 165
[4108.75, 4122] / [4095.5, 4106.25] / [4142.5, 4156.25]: -1.6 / 138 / 161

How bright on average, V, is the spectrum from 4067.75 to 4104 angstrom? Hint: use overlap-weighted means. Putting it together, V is 167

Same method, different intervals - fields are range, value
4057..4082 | 169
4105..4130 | 167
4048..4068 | 166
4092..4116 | 151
